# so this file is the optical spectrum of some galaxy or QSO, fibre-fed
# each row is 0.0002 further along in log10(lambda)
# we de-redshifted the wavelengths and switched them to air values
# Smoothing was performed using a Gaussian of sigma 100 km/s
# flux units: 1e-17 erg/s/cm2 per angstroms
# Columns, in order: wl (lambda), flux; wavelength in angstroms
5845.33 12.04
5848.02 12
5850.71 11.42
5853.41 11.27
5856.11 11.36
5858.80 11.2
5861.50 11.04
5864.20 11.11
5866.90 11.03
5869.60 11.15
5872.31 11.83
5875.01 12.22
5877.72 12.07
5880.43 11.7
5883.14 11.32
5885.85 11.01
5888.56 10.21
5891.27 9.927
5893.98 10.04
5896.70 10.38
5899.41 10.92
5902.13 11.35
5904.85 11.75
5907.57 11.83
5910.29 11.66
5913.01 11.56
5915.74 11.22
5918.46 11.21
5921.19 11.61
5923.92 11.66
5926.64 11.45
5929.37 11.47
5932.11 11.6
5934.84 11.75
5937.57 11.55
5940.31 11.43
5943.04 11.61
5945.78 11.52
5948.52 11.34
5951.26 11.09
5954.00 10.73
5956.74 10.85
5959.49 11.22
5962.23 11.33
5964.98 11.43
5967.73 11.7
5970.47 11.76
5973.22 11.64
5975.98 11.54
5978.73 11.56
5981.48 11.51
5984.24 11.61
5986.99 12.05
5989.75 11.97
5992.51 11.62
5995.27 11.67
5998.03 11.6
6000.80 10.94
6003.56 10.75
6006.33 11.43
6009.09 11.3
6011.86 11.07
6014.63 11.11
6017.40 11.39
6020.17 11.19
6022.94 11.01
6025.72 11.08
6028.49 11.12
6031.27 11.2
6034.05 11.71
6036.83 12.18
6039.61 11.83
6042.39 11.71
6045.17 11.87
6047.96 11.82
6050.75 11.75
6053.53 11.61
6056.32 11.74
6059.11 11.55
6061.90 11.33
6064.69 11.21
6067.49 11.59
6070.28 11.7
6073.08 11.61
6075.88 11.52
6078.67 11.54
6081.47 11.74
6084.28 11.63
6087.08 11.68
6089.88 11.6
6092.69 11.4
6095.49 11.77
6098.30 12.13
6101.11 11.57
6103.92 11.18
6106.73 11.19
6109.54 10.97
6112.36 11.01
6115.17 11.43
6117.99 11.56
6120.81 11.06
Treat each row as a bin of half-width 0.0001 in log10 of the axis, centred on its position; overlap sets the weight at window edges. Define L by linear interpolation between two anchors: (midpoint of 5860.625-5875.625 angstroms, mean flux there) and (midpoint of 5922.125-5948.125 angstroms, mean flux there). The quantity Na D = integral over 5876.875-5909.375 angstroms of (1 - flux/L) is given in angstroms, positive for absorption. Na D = 1.15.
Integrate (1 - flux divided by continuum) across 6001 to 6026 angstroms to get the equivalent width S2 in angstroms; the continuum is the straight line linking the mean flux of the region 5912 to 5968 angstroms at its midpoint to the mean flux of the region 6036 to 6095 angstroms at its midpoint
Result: 0.9 angstroms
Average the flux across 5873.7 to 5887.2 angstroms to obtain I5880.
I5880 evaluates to 11.7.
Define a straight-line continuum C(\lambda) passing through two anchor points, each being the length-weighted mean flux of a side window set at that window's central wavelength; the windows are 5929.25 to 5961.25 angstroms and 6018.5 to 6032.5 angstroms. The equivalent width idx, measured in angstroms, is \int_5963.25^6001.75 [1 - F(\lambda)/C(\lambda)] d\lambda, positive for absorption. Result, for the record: -1.3 angstroms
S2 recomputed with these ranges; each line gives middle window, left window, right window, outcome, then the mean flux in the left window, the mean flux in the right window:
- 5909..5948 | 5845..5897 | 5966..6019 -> -0.60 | 11.2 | 11.5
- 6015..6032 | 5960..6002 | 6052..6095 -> 0.62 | 11.6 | 11.6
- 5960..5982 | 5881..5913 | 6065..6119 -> -0.71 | 11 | 11.5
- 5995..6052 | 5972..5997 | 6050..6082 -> 1.07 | 11.7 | 11.6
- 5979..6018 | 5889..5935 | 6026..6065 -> 0.14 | 11.2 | 11.6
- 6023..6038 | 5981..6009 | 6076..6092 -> 0.18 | 11.5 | 11.6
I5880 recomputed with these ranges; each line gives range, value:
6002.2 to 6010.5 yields 11.2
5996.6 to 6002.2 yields 11.3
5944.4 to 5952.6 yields 11.3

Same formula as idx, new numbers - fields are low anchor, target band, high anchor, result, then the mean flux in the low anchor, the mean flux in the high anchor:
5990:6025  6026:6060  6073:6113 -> -0.9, 11.3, 11.5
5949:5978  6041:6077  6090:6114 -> -0.7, 11.3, 11.4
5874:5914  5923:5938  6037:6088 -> -0.4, 11.2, 11.6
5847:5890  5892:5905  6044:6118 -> 0.7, 11.4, 11.5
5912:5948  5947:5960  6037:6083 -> 0.6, 11.5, 11.6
